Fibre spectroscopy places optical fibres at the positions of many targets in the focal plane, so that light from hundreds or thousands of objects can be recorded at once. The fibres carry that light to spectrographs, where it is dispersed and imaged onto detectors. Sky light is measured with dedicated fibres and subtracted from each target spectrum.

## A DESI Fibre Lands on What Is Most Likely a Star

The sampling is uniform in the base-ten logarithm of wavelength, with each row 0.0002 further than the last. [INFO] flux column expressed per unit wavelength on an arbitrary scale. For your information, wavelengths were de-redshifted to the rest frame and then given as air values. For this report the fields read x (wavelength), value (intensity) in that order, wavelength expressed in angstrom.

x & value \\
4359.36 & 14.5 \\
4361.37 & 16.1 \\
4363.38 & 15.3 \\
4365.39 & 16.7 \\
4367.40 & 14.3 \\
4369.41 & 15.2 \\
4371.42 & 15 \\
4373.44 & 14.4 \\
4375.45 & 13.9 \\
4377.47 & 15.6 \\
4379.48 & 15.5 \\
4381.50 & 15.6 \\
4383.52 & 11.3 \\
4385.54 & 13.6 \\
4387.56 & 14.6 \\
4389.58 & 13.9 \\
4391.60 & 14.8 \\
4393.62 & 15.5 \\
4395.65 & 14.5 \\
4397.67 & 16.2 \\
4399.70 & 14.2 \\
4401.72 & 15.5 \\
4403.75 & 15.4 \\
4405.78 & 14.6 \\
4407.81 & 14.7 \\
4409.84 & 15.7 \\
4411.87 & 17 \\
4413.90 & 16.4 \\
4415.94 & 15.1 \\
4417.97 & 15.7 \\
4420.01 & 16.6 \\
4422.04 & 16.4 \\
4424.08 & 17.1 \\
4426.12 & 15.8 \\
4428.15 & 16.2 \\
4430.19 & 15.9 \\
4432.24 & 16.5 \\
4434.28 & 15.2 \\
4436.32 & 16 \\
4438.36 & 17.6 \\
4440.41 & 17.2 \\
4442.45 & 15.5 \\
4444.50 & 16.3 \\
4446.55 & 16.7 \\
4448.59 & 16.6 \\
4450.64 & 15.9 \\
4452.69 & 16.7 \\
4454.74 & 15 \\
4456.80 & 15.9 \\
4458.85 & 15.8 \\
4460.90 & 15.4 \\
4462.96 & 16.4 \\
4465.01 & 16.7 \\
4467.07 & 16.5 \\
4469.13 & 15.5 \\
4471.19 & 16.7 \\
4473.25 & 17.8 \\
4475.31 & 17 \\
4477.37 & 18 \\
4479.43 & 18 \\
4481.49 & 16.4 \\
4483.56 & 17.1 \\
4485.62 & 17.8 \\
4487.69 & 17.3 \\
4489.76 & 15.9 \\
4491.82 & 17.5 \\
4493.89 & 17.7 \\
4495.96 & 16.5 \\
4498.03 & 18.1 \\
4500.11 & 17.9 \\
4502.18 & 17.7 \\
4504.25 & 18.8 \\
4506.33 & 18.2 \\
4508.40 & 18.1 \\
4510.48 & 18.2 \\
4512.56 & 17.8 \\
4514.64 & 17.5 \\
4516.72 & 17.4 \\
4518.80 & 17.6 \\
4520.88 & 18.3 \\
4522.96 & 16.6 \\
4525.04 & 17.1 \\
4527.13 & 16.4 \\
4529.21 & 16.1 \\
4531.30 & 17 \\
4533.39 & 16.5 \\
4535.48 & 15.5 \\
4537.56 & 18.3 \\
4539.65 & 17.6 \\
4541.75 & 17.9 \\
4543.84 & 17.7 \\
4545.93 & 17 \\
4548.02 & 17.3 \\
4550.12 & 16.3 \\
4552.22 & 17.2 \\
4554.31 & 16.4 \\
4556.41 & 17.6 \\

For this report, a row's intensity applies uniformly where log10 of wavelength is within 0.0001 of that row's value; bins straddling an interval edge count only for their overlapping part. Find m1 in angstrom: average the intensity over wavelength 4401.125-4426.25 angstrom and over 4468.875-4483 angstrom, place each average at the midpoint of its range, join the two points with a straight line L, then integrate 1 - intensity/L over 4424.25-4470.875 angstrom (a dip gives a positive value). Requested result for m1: 1.05 angstrom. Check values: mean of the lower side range 15.8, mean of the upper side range 17.1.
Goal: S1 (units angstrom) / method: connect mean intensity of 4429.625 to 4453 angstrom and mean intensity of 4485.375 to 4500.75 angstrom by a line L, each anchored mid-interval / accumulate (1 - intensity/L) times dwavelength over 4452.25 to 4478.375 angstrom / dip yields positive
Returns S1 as 0.6 angstrom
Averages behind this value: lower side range 16.3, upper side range 17.3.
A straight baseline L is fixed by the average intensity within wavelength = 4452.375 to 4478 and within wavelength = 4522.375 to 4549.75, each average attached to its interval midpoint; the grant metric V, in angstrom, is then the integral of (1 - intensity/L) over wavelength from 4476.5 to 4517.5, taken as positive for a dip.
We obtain -2.3 angstrom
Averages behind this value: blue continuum 16.4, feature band 17.6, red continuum 17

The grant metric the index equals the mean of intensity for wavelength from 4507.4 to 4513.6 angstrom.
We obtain 18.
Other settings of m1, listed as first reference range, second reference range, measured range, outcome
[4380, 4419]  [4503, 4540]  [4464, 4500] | -1.1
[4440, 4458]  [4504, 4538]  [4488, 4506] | -0.6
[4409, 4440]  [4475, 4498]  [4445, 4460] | 0.5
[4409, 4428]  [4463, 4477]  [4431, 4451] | 0.1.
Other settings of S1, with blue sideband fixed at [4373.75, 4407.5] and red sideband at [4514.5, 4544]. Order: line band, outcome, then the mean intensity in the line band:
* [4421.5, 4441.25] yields -1.3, 16.4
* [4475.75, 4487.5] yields -0.8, 17.4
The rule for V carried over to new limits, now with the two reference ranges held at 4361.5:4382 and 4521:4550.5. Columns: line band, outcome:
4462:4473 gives -0.1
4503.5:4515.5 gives -1.0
